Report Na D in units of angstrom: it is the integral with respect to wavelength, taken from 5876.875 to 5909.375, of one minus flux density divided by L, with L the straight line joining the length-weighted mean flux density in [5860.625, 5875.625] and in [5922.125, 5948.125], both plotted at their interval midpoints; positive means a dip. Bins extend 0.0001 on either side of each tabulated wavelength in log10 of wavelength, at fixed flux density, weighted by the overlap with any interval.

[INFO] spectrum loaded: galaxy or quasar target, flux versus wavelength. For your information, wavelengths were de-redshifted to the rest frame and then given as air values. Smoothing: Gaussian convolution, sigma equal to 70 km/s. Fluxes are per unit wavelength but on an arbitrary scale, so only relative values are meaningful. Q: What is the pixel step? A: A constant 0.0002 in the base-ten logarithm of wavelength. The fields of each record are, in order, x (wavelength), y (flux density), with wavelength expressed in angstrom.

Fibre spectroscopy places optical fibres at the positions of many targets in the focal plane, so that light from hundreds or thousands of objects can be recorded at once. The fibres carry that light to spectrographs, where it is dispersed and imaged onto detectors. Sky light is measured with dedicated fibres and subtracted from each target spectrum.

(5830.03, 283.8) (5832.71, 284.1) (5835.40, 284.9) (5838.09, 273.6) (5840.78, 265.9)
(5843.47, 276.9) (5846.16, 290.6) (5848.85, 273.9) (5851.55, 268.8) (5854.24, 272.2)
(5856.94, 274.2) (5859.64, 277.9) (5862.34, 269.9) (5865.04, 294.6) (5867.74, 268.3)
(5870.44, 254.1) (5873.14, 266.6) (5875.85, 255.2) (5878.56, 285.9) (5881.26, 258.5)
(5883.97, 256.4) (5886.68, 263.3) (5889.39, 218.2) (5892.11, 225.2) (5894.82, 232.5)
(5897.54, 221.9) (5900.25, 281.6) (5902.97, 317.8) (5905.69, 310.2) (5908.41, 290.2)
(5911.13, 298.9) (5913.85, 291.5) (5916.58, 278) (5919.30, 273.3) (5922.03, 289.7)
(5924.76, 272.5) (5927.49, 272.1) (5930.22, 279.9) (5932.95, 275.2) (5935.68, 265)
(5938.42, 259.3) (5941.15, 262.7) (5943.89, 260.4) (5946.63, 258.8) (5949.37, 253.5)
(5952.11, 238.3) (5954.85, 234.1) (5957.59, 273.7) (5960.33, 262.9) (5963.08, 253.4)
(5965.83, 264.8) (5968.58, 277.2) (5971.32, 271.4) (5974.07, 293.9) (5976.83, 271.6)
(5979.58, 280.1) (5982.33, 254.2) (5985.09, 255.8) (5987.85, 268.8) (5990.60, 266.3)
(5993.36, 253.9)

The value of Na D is 0.7 angstrom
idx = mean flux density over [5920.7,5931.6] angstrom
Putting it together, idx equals 278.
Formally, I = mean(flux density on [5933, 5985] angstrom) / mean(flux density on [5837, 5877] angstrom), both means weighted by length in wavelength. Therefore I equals 0.97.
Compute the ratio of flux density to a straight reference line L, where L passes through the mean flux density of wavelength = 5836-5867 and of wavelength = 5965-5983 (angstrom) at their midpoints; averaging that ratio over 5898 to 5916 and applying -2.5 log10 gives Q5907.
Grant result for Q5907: -0.070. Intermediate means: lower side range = 276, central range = 294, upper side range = 274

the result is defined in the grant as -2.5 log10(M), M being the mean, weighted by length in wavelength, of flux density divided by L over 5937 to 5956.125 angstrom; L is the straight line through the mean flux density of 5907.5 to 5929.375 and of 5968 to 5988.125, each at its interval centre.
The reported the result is 0.10 mag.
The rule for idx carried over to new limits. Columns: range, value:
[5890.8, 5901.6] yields 240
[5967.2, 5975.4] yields 281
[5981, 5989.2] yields 259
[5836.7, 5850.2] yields 276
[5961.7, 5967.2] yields 259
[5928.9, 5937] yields 274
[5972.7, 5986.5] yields 271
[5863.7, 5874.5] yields 271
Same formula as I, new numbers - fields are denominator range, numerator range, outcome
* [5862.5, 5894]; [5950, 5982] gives 1.02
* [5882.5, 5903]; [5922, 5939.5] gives 1.10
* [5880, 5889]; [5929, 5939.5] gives 1.06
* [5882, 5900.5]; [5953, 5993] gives 1.10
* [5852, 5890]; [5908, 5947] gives 1.03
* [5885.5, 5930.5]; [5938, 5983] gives 0.97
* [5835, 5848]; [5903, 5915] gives 1.08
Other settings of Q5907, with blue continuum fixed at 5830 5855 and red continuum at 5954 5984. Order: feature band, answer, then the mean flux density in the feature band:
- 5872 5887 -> 0.04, 264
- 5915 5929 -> -0.02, 277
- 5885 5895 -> 0.16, 236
